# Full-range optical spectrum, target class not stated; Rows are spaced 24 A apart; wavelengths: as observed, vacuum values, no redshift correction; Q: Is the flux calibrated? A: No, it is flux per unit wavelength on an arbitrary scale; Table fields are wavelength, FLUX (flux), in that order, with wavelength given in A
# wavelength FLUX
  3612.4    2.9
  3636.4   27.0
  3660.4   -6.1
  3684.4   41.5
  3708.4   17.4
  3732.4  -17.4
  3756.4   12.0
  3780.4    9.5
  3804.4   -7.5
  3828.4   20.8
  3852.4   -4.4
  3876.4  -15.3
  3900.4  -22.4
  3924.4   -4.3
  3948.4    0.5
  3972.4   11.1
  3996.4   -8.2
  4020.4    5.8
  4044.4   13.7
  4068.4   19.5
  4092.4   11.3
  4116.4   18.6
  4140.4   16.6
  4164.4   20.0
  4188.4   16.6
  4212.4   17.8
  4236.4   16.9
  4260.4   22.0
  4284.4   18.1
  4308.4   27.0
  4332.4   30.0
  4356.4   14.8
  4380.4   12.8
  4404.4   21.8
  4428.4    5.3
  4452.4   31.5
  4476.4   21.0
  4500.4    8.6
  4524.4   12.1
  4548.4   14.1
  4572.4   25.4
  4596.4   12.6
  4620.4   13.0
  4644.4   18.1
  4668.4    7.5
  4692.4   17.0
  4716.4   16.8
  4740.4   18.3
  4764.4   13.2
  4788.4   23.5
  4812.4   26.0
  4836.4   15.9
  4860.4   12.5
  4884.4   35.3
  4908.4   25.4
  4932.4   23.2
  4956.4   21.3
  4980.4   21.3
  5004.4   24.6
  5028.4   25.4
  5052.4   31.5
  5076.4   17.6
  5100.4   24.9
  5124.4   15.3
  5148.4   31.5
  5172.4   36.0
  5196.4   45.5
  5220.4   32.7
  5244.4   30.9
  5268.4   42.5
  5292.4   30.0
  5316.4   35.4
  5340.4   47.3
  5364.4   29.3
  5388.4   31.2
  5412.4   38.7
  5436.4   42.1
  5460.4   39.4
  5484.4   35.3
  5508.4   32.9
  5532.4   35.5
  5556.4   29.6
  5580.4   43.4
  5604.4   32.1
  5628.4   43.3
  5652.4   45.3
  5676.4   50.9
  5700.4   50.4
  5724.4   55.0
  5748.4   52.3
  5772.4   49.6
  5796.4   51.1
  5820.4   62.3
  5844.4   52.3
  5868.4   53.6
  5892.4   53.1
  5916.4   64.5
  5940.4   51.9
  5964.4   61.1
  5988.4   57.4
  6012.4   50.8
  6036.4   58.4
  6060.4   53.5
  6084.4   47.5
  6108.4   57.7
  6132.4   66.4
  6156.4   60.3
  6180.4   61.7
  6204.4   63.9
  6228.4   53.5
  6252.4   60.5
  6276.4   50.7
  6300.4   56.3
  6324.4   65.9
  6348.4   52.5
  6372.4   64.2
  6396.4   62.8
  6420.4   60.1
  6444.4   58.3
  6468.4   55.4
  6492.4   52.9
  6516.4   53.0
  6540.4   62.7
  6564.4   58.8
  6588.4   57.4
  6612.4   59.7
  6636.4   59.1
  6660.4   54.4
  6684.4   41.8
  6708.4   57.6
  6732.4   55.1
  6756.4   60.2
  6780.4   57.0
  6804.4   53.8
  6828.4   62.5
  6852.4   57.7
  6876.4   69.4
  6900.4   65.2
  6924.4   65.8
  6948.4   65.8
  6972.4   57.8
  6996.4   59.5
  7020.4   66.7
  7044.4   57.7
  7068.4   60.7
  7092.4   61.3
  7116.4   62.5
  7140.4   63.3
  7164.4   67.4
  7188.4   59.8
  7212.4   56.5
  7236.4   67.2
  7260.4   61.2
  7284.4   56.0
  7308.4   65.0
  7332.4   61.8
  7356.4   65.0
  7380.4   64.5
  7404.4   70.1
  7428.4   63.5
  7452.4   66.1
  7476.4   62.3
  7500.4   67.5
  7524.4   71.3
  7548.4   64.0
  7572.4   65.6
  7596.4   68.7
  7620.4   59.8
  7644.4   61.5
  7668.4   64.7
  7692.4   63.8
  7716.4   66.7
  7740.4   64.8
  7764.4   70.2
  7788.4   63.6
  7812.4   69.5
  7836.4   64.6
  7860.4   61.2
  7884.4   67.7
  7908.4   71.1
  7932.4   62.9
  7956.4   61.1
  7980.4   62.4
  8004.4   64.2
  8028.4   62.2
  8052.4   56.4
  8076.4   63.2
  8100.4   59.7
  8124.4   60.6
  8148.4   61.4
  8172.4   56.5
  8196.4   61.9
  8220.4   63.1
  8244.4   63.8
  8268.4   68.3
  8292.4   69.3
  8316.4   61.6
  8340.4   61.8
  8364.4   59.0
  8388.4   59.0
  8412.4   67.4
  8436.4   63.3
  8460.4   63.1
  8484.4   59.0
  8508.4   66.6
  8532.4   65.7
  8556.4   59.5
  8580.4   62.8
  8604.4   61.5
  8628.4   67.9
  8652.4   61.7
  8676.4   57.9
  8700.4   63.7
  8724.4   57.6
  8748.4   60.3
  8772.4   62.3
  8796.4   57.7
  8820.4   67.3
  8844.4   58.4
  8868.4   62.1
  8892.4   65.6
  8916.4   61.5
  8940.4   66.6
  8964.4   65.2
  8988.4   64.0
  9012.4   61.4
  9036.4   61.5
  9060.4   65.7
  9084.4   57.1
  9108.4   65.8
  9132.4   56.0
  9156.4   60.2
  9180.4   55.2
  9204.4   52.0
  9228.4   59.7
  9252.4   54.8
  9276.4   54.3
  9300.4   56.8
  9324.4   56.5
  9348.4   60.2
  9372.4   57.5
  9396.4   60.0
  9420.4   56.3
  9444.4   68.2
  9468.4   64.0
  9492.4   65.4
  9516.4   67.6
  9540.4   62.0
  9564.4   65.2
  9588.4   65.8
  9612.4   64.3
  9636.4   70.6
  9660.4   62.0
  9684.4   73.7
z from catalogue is 0.29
